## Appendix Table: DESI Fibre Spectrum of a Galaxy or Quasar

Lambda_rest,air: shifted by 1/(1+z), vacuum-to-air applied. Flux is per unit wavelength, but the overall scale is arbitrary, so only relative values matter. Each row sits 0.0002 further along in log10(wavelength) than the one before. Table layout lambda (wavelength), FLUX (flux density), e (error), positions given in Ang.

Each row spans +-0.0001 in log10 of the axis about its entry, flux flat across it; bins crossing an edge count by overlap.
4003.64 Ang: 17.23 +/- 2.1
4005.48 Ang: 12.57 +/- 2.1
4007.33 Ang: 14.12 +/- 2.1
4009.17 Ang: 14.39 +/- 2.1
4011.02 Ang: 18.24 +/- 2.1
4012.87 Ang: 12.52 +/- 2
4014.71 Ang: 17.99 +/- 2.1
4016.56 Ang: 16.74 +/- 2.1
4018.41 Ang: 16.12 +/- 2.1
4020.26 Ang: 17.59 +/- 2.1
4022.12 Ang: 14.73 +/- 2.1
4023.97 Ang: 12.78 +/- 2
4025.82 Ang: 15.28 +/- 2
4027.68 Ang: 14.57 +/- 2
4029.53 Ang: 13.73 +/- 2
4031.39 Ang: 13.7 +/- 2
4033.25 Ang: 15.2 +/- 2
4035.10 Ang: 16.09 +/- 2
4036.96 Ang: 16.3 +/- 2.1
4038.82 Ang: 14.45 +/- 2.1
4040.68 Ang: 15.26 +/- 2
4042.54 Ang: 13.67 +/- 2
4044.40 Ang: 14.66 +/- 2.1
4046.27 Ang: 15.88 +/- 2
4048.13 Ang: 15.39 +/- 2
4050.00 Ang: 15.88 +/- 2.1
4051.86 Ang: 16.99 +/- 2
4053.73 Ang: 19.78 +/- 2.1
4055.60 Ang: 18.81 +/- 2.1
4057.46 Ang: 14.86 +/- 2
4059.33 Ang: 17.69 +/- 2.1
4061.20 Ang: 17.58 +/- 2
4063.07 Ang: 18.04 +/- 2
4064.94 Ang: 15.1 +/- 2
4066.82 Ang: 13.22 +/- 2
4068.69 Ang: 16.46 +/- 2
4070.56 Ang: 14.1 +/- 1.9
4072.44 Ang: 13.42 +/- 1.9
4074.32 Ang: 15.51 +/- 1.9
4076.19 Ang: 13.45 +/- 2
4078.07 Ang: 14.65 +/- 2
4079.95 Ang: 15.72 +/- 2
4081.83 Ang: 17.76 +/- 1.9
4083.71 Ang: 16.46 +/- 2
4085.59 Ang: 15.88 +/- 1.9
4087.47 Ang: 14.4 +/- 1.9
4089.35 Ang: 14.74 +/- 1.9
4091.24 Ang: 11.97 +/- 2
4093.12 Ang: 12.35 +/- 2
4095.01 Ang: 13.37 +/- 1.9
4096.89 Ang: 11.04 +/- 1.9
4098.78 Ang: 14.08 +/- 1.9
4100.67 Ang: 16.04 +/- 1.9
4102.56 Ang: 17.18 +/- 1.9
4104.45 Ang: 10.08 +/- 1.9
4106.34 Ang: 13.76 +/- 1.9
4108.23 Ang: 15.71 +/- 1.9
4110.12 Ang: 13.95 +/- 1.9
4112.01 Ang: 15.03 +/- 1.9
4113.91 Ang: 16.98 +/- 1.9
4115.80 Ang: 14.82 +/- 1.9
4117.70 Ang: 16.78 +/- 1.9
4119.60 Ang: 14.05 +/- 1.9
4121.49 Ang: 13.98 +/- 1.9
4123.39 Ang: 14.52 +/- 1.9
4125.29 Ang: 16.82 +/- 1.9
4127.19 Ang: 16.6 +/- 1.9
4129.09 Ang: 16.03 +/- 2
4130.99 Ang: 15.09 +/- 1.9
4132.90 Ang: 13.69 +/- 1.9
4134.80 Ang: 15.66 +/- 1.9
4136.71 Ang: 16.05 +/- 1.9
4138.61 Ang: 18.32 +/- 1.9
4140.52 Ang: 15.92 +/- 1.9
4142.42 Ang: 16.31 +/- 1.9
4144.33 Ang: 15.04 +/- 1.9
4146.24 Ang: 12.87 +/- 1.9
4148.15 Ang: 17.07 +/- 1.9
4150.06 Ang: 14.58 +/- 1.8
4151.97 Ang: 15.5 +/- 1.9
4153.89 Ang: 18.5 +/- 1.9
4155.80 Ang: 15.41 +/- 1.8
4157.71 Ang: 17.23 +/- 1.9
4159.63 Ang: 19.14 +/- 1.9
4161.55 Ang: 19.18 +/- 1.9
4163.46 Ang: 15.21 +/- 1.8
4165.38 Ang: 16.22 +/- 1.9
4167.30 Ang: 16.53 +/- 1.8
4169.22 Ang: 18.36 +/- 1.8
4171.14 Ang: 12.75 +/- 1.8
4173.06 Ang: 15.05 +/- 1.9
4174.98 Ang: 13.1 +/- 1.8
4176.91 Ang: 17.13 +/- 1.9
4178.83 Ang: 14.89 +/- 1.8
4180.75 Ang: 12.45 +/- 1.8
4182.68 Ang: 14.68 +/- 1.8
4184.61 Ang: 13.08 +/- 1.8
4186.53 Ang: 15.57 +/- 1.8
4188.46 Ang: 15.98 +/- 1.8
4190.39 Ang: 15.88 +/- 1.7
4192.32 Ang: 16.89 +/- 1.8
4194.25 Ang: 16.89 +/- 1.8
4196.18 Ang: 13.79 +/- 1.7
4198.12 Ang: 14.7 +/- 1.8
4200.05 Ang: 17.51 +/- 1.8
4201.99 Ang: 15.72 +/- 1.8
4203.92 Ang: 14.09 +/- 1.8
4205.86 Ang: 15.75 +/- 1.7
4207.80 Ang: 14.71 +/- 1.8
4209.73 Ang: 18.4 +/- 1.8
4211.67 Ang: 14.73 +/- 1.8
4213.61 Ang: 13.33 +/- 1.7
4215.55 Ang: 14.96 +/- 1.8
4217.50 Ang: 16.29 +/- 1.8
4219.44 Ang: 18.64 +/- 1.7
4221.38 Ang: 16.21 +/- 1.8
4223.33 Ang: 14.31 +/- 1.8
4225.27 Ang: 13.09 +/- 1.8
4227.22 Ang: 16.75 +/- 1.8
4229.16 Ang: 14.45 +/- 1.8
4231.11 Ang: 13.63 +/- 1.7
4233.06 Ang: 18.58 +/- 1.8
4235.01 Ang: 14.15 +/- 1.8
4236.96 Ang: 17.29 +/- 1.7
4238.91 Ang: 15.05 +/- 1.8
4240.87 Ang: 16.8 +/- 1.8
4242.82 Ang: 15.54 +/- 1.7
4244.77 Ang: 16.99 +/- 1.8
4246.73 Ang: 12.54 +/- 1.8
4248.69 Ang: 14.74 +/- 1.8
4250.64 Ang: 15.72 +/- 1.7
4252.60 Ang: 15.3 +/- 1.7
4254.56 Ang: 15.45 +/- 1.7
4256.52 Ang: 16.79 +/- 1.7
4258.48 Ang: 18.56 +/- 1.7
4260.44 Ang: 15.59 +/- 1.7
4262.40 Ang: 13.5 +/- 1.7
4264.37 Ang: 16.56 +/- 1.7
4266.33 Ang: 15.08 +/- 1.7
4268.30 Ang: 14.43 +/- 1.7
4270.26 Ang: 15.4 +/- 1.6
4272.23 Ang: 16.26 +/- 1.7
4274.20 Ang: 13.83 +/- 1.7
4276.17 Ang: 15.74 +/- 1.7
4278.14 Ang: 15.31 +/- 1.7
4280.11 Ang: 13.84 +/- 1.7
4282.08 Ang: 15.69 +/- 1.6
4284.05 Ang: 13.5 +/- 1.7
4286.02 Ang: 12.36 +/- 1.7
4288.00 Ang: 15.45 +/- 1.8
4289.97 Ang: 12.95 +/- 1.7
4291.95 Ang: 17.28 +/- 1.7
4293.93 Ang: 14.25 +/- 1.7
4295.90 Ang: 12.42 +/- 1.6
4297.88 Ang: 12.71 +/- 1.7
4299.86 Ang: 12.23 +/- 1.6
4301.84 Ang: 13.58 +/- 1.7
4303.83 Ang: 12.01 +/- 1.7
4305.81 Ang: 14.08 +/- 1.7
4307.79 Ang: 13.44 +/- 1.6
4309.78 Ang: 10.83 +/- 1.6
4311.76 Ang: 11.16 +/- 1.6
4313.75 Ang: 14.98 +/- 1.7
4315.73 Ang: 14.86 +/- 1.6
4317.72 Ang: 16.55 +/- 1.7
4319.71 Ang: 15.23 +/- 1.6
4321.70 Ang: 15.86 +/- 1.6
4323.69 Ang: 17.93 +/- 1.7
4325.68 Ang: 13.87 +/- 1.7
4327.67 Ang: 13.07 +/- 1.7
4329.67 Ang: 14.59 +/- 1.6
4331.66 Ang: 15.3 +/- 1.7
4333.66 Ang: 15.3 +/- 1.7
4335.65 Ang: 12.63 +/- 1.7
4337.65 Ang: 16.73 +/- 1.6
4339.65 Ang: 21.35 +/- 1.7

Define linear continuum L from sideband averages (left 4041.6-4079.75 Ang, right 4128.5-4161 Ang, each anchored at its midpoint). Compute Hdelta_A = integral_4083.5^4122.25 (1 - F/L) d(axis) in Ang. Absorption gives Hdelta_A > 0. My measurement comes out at 3.7 Ang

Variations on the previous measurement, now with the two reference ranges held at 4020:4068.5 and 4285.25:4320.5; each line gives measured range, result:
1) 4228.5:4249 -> -1.88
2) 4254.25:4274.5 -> -2.42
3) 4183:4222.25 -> -3.25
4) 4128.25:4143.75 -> -0.95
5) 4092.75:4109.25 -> 1.55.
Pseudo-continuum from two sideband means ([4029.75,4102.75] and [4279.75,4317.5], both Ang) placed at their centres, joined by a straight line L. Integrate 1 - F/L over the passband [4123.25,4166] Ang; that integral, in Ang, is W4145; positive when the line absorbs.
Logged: -4.2 Ang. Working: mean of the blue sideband 15.3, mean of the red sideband 13.6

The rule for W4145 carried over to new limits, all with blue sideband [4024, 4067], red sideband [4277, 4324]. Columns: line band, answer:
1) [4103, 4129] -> 0.6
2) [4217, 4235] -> -1.4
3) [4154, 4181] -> -2.1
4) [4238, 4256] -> -1.2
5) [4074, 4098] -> 1.7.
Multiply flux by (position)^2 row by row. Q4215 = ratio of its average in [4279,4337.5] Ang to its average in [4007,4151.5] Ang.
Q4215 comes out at 1.0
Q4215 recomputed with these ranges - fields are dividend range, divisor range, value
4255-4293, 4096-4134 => 1.10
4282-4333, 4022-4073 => 1.03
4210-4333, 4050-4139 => 1.06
